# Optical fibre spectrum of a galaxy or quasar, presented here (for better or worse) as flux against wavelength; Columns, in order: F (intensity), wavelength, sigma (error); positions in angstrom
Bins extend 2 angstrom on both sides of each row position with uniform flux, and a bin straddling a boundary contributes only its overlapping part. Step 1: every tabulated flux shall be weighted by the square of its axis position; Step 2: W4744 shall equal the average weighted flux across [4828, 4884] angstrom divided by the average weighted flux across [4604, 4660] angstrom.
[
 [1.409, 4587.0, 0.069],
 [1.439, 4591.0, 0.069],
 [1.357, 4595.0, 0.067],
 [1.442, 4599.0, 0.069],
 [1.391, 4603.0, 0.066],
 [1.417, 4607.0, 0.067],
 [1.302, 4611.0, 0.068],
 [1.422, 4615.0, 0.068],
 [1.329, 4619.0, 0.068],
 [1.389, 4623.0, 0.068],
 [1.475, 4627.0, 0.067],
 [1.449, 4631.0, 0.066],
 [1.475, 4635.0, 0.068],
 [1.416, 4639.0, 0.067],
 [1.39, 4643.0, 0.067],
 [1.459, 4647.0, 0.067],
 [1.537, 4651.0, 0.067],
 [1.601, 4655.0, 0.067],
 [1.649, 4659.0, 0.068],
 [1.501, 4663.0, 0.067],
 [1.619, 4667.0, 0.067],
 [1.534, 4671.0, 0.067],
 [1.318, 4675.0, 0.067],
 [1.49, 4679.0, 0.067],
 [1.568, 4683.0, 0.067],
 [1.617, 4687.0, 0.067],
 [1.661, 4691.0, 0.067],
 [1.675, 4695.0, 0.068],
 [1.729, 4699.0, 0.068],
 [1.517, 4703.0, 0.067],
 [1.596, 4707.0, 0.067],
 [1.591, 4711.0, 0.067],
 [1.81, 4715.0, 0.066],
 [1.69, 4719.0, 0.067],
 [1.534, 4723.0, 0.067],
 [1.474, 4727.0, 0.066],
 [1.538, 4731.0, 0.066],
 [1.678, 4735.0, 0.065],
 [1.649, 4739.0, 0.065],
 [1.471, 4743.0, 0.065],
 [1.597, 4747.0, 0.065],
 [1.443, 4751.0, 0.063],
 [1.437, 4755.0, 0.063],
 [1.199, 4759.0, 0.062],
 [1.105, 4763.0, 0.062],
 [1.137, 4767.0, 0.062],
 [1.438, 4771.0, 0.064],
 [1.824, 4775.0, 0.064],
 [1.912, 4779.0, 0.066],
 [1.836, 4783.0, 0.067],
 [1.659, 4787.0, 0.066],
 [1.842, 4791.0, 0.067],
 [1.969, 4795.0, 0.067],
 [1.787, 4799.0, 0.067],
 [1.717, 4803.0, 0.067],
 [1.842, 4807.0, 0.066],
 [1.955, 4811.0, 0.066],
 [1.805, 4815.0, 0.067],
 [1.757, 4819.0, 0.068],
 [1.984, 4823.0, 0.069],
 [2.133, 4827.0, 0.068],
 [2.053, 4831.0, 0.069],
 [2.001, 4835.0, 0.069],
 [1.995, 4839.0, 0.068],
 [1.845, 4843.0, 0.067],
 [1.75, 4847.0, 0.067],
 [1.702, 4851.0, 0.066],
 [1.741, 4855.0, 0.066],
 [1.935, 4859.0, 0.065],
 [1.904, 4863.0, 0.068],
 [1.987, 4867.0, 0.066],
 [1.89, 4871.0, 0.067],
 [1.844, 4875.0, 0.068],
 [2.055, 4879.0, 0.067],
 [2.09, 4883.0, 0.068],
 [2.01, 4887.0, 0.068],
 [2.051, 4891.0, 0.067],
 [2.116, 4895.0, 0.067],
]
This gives 1.5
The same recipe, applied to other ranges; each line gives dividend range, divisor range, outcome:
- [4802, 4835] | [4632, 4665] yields 1.37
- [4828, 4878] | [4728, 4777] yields 1.35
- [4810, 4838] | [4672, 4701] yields 1.31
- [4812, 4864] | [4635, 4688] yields 1.35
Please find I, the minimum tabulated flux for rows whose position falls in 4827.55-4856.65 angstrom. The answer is 1.702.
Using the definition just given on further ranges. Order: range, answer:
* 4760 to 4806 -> 1.105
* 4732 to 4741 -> 1.649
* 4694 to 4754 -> 1.443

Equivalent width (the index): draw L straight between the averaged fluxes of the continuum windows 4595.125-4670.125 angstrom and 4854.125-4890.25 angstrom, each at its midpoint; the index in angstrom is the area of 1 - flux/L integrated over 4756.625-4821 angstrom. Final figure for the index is 4.0 angstrom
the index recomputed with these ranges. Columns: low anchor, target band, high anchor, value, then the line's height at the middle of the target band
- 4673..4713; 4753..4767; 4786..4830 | 4.1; 1.75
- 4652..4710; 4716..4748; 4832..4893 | 1.7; 1.67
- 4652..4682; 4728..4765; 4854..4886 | 5.1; 1.69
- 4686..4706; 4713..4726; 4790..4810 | 0.2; 1.68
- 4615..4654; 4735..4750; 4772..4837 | 1.2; 1.71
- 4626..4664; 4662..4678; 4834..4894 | 0.5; 1.54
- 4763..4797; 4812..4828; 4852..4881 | -1.2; 1.78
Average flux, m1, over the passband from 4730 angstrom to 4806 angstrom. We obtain 1.6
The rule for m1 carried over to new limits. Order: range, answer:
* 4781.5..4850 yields 1.88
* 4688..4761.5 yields 1.57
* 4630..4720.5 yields 1.56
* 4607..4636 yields 1.4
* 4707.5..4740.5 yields 1.62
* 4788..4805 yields 1.82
